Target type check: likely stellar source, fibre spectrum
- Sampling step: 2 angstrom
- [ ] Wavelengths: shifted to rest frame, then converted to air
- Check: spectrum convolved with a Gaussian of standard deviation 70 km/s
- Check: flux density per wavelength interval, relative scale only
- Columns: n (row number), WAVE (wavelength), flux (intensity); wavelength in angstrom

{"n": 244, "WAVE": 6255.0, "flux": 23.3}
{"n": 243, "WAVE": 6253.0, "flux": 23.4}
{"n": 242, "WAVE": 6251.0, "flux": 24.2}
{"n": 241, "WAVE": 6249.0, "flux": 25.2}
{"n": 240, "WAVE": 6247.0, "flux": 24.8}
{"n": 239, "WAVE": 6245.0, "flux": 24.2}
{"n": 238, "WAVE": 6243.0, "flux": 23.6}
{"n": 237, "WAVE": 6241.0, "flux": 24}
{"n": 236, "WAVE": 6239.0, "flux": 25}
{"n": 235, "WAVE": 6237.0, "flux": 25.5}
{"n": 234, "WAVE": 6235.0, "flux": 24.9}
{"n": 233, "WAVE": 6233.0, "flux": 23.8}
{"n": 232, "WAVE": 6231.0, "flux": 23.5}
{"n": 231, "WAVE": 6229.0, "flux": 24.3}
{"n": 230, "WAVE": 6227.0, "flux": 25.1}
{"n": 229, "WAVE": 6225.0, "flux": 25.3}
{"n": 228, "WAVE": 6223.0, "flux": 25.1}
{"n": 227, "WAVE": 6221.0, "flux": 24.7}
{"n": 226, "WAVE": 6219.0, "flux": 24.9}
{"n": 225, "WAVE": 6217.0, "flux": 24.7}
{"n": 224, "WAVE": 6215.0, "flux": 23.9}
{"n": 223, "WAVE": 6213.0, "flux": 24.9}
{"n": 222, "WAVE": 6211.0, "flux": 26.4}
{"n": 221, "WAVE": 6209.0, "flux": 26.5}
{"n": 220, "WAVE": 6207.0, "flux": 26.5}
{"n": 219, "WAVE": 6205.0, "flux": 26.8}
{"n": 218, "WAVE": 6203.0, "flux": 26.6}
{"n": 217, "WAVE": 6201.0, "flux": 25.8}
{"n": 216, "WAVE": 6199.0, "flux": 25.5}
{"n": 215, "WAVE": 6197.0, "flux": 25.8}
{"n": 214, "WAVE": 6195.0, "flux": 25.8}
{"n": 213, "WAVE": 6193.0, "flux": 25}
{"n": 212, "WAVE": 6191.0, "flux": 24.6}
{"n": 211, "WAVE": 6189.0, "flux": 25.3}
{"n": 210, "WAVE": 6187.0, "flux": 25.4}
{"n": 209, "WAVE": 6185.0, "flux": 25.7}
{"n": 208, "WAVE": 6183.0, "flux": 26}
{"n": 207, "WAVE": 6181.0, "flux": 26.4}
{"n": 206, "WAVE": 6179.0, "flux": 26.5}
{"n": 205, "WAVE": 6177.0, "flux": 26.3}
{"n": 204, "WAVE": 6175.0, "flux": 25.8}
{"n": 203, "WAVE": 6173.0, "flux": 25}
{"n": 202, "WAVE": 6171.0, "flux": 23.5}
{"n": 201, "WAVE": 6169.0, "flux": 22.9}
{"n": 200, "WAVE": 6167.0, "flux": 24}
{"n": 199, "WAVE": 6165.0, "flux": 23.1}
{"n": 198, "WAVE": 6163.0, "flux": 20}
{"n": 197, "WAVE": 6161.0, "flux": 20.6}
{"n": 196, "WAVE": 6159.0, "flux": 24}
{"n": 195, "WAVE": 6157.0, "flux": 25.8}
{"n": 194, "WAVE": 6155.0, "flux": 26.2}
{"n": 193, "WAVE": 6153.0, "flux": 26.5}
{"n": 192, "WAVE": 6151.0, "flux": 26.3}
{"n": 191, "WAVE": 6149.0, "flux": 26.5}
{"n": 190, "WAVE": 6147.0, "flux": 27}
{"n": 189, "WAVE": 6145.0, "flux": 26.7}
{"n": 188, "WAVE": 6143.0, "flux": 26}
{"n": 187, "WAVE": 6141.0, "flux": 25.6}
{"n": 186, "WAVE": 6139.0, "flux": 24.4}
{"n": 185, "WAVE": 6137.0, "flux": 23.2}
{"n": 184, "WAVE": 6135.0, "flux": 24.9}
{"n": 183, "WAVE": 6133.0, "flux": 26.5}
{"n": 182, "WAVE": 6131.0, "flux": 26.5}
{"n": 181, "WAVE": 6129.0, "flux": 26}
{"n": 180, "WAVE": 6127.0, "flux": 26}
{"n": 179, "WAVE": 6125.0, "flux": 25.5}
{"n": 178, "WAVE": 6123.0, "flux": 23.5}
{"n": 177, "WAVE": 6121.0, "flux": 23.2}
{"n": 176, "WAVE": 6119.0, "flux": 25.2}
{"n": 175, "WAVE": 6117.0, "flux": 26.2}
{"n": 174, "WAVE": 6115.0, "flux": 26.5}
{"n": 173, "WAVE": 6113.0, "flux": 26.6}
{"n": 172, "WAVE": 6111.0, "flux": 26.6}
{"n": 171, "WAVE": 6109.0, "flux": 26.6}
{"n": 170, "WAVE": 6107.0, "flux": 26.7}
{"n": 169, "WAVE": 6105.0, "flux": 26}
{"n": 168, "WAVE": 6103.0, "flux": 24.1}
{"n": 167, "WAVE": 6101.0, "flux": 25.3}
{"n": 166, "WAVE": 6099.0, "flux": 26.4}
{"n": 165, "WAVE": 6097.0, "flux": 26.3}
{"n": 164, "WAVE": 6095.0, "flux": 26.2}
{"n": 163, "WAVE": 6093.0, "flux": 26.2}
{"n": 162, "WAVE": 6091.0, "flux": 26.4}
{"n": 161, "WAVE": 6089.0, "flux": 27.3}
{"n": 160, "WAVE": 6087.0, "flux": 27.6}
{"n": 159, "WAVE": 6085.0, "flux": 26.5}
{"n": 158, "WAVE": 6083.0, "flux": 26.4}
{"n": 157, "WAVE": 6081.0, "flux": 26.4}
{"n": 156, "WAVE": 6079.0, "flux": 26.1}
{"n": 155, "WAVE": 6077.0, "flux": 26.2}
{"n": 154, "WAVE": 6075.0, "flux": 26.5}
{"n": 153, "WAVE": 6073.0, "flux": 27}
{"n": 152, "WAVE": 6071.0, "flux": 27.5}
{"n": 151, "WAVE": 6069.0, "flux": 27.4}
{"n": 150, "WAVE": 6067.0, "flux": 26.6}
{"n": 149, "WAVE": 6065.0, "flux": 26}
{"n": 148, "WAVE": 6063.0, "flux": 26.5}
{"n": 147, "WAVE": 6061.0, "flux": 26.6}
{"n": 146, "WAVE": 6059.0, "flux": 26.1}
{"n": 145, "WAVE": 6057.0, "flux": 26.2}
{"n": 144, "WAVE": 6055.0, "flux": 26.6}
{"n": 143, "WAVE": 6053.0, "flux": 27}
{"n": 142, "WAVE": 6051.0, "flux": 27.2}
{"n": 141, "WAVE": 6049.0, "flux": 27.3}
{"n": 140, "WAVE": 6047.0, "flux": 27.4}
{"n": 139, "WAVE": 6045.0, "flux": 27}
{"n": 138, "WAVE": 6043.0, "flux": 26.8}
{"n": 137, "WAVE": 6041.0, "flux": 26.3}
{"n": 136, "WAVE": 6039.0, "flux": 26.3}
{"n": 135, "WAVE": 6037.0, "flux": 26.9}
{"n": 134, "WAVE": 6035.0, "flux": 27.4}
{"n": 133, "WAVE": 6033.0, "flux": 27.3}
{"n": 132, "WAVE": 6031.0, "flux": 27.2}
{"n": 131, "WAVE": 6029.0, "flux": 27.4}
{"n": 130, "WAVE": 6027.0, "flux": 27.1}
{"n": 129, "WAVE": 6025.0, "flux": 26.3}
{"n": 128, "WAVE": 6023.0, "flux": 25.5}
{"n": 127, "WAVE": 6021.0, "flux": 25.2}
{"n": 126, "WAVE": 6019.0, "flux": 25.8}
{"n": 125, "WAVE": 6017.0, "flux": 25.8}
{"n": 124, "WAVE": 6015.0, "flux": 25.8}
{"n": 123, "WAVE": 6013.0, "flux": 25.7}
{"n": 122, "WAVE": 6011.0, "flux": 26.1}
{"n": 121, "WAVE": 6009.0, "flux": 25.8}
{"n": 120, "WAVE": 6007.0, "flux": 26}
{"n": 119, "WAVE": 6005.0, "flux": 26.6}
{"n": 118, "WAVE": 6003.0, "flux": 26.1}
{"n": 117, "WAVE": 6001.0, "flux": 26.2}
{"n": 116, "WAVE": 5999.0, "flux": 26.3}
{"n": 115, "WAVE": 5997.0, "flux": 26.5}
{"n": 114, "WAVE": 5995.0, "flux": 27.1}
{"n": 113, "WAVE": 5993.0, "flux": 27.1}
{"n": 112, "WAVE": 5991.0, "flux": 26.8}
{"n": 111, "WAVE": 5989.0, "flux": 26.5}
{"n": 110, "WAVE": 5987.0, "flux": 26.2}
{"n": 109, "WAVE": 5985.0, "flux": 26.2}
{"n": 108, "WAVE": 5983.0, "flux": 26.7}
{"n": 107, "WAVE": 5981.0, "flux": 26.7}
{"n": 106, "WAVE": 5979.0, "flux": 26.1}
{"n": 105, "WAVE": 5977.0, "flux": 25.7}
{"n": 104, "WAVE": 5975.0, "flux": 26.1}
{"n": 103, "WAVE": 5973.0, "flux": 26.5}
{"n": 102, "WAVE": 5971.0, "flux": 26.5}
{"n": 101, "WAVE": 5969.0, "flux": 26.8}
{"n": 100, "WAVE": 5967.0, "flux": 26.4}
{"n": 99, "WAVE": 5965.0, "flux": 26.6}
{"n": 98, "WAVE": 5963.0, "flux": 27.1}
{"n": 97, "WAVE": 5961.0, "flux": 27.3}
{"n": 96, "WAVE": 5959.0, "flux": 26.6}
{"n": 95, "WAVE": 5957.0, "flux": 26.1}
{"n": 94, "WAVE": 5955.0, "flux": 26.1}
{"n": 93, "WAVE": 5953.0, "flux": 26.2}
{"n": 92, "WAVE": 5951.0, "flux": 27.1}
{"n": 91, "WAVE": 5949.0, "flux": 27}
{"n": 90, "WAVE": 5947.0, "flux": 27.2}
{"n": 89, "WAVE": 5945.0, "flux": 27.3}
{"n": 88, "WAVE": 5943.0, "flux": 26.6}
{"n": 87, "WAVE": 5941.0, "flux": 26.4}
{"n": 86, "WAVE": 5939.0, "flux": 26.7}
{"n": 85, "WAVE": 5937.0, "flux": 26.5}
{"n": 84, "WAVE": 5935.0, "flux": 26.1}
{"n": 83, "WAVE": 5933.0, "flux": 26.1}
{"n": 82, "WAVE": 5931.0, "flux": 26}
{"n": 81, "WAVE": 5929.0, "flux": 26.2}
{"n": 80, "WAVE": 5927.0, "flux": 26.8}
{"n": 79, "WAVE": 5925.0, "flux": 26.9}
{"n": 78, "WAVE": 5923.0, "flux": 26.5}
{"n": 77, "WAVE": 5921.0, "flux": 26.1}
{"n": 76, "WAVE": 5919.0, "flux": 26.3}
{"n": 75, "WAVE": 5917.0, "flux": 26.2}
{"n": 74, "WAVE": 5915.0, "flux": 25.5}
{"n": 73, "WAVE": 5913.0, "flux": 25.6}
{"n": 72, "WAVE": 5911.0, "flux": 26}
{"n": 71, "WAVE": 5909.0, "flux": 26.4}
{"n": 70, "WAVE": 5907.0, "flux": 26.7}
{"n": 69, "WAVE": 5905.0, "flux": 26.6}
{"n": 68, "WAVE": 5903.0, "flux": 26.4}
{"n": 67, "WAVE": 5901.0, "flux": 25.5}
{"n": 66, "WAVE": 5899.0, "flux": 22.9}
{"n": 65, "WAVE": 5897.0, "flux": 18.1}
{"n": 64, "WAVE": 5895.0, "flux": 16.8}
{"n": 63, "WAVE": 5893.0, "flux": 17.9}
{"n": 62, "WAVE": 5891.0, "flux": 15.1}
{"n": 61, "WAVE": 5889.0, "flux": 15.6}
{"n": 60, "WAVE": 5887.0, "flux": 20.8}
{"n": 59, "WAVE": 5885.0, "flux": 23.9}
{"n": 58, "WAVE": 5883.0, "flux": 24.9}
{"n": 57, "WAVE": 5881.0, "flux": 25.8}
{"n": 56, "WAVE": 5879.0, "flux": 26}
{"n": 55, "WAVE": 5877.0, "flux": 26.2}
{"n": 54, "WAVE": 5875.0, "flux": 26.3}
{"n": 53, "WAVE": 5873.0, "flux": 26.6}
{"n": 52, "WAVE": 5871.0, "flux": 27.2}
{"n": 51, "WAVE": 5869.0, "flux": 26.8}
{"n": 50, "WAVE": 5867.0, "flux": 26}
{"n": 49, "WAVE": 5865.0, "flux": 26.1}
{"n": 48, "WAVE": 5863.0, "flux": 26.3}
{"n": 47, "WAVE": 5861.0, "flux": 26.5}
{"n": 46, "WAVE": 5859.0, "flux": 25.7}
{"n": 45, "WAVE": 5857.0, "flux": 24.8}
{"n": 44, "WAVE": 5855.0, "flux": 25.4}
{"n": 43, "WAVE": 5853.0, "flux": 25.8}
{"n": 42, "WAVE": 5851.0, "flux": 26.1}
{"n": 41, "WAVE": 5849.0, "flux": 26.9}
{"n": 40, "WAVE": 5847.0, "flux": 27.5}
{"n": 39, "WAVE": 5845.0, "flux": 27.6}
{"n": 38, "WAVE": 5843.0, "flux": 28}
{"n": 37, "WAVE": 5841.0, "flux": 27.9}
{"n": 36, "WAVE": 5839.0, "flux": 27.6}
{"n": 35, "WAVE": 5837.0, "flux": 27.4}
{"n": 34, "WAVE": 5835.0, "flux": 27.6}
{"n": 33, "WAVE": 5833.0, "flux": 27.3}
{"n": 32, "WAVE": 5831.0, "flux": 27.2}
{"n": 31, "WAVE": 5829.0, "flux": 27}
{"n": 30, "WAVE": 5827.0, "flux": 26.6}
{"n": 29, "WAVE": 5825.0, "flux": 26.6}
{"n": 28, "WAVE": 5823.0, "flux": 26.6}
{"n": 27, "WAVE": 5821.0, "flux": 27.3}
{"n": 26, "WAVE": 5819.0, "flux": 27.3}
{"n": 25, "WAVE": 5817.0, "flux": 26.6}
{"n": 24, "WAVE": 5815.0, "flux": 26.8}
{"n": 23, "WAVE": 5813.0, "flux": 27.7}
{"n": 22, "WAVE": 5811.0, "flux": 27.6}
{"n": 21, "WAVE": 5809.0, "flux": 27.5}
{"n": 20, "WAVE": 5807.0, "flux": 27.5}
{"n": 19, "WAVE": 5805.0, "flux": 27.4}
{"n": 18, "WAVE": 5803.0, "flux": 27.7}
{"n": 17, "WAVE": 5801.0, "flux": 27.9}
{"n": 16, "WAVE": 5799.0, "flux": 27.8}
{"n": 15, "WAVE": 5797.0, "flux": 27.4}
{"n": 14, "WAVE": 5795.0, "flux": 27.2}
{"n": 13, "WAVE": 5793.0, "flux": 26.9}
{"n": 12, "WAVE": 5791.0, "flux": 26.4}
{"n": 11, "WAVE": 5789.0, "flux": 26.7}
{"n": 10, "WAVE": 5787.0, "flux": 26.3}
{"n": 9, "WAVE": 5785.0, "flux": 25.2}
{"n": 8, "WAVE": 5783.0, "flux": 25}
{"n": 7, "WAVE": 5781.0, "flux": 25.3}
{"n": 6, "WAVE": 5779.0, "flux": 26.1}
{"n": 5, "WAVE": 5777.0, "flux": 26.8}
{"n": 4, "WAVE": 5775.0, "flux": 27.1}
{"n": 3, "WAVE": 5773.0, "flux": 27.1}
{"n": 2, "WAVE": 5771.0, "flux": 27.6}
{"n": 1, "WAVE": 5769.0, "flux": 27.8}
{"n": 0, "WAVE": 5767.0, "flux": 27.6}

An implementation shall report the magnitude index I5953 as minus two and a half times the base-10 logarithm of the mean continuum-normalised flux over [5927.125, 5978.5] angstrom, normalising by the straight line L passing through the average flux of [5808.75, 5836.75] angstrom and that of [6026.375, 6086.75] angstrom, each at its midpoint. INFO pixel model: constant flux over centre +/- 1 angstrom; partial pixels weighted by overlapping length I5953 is 0.02 mag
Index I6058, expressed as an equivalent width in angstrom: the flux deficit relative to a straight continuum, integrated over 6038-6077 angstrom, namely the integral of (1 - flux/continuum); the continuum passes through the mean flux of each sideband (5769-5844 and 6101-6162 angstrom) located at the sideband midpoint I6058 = -1.3 angstrom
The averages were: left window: 27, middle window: 26.7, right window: 25.5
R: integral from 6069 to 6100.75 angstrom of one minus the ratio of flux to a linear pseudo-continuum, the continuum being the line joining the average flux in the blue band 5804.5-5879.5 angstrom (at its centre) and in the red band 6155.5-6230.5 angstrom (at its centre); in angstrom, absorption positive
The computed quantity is -1.3 angstrom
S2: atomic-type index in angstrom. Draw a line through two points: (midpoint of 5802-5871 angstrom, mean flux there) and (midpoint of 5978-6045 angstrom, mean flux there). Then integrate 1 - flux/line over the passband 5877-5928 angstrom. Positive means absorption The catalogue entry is 5.5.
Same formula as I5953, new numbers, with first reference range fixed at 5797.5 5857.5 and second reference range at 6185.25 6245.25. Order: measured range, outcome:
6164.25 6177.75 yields 0.04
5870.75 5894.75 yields 0.18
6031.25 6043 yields -0.03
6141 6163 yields 0.01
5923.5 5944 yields 0.01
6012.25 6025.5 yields 0.02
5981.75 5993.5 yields -0.01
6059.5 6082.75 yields -0.03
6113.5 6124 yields 0.03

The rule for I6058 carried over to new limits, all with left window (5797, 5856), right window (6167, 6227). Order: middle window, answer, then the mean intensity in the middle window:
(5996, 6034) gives 0.0 angstrom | 26.2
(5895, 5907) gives 1.5 angstrom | 23.5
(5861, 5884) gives 0.6 angstrom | 26.2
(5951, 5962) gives 0.0 angstrom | 26.5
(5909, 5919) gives 0.3 angstrom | 25.9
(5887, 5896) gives 3.4 angstrom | 16.8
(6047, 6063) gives -0.4 angstrom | 26.7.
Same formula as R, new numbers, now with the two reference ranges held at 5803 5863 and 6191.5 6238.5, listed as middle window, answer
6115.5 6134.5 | 0.2 angstrom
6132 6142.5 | 0.3 angstrom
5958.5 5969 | -0.2 angstrom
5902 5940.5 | 0.4 angstrom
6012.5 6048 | -0.6 angstrom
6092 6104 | 0.0 angstrom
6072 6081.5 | -0.2 angstrom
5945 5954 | -0.2 angstrom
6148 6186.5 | 1.0 angstrom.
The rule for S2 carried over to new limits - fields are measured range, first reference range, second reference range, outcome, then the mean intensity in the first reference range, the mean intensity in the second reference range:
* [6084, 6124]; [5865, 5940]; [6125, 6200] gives -1.5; 24.7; 25.2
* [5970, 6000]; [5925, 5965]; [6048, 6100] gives 0.2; 26.6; 26.6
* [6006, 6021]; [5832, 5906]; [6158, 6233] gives -0.6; 24.9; 24.9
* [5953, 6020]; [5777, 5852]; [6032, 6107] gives 0.9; 27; 26.6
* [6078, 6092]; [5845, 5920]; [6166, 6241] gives -0.9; 24.6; 25.2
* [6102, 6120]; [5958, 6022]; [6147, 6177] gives -0.7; 26.3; 24.5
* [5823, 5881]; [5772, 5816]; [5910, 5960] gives 0.1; 26.9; 26.4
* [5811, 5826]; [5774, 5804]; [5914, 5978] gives -0.2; 26.7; 26.5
